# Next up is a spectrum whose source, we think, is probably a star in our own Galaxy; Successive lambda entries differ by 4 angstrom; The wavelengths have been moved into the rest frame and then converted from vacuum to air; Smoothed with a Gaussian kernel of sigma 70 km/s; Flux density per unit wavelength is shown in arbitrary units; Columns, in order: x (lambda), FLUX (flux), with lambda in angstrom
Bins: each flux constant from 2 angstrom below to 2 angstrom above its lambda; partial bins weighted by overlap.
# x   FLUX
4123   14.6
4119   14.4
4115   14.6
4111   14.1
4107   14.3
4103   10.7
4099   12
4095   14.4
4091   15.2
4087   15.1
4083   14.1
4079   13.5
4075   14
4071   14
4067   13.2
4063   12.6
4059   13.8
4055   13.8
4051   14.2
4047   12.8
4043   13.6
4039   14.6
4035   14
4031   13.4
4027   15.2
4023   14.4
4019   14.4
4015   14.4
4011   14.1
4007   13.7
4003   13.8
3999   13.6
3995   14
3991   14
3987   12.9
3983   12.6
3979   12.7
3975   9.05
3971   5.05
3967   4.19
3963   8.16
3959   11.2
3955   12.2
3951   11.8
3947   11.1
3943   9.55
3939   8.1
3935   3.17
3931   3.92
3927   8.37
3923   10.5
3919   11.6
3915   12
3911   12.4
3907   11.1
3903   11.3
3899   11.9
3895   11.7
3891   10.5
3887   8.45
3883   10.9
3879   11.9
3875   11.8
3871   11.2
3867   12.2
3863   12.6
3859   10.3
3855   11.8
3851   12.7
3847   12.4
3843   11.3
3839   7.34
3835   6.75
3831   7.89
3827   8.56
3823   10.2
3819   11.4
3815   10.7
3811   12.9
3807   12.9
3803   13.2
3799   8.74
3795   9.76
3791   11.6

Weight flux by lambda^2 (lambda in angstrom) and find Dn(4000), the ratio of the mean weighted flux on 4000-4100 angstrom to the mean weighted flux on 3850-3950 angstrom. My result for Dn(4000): 1.44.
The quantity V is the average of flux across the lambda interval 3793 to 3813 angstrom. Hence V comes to 11.5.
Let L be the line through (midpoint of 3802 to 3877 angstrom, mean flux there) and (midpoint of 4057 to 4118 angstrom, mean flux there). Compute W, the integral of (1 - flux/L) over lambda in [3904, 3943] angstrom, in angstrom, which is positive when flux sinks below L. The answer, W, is 9.01 angstrom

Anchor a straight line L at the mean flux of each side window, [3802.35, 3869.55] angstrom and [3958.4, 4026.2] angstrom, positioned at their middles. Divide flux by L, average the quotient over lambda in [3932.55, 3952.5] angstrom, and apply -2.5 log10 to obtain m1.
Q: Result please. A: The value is 0.33 mag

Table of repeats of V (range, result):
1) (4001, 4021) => 14.1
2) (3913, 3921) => 11.8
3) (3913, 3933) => 9.28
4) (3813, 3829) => 10.2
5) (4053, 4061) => 13.8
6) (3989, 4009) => 13.8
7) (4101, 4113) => 13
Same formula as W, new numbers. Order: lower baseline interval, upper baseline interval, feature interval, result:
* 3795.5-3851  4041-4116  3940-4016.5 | 6.20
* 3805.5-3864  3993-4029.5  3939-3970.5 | 8.67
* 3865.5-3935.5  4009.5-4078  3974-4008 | -1.04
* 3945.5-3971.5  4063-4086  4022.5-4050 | -3.92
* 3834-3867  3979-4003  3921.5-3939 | 8.15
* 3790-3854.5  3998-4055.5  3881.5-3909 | 2.21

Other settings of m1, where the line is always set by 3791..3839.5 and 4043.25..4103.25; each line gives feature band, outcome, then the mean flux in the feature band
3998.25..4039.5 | -0.10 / 14.1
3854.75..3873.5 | -0.08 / 11.6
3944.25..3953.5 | 0.06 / 11.3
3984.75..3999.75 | -0.09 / 13.6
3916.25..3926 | 0.07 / 10.8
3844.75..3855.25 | -0.16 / 12.4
